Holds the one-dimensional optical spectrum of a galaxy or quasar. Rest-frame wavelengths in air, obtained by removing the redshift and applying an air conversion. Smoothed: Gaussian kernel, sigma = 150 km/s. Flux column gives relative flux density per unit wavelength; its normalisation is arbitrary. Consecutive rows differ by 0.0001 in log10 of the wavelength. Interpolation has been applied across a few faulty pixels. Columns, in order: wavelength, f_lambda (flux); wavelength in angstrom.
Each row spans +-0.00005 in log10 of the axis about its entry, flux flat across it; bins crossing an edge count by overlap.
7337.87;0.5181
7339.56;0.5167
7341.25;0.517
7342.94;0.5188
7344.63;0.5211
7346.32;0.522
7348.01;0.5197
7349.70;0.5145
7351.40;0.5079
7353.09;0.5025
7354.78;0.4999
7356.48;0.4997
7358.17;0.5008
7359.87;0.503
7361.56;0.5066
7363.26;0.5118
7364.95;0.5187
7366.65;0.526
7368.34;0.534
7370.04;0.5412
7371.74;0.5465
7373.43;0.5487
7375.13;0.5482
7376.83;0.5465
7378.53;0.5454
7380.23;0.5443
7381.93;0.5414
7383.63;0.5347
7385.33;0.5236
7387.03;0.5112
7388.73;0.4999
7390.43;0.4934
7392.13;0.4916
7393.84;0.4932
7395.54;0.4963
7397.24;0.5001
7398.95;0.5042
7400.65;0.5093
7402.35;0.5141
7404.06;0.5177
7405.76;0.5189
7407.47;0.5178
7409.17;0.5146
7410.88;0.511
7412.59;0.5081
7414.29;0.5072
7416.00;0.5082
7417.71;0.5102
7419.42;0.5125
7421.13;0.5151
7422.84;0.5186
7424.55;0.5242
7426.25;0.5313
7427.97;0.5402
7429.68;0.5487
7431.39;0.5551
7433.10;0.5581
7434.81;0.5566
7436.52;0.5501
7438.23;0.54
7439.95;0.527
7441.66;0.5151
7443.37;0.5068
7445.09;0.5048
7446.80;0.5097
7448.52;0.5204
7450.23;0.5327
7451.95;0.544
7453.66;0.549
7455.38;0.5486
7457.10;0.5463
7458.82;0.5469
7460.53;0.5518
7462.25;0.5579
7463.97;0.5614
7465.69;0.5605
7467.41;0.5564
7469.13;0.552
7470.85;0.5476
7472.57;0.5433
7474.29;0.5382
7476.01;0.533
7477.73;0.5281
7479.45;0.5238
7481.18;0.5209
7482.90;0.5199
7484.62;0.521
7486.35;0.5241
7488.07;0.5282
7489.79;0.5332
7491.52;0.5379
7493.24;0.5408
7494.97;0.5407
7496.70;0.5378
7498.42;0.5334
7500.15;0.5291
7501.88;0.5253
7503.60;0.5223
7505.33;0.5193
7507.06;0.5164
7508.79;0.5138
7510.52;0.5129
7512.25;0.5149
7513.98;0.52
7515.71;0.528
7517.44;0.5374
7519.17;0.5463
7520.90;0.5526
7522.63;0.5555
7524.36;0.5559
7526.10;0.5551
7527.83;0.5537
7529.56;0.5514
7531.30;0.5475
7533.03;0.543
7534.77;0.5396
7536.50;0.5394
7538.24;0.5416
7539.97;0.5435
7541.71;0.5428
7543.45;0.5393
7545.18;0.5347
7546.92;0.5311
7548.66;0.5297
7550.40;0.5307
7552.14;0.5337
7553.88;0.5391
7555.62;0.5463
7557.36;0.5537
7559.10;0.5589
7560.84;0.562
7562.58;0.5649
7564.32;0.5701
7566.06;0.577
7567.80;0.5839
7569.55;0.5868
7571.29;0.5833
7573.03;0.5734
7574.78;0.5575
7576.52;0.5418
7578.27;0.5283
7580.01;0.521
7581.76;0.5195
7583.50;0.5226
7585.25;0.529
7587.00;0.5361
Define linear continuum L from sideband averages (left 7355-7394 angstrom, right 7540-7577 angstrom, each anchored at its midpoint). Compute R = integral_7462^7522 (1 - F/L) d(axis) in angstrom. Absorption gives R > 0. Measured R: 1.0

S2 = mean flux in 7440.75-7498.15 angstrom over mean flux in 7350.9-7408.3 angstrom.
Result 1.04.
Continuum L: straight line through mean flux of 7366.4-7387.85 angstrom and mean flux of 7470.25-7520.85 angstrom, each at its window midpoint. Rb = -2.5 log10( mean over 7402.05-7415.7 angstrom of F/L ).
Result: 0.05 mag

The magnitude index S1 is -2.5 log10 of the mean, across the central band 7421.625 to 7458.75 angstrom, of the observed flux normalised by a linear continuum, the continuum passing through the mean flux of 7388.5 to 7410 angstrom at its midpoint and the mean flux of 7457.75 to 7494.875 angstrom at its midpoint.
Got -0.02 mag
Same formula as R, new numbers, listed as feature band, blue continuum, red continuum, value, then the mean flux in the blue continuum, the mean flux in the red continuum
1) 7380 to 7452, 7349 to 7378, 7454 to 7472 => 2.4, 0.521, 0.552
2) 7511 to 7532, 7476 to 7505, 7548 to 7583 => -0.1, 0.529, 0.553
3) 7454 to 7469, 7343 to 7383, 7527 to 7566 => -0.5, 0.524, 0.546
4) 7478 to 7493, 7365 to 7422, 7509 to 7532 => 0.2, 0.519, 0.54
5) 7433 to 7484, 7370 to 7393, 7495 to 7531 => -0.5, 0.529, 0.534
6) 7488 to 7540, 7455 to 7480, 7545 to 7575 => 1.5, 0.547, 0.557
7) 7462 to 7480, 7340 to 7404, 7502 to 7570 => -0.4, 0.518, 0.543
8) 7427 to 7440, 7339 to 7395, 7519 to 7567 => -0.4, 0.52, 0.548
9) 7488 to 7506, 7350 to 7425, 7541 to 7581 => 0.2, 0.516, 0.552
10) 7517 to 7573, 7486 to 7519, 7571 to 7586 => -1.7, 0.528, 0.54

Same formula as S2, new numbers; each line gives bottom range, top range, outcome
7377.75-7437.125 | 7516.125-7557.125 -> 1.04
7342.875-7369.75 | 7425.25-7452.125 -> 1.04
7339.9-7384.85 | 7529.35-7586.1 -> 1.04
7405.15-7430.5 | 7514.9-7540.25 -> 1.05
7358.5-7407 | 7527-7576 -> 1.06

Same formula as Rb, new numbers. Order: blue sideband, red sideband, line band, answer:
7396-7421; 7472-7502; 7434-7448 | -0.014 mag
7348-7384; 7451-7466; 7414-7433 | 0.030 mag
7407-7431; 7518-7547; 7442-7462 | -0.012 mag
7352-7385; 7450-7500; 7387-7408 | 0.053 mag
